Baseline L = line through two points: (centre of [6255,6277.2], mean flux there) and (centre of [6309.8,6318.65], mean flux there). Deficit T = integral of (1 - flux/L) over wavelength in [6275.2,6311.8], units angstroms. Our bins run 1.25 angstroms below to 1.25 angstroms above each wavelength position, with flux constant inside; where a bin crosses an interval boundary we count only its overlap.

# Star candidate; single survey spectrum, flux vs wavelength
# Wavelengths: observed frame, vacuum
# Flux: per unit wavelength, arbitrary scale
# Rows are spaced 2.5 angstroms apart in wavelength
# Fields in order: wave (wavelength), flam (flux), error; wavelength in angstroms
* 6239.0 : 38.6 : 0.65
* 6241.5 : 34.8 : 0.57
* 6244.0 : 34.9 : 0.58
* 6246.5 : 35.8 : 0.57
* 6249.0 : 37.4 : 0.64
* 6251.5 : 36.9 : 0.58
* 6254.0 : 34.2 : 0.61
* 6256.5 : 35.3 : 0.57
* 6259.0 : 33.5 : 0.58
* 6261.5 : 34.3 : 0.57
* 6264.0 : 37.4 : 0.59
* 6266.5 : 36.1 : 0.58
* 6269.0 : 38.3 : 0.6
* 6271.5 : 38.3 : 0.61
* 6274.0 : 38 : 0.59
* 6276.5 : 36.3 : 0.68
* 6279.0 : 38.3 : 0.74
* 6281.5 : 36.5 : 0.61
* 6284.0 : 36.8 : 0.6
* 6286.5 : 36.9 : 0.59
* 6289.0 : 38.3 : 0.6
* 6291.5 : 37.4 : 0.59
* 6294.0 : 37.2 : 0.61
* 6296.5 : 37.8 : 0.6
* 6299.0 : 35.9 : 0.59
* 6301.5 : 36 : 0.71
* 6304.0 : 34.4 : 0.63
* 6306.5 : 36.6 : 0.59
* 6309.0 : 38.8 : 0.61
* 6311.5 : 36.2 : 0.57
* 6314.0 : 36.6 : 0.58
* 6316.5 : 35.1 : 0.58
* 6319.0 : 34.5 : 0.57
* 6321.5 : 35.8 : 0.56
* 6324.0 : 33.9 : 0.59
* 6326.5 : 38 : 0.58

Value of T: -0.79 angstroms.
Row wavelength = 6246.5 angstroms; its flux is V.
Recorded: 35.8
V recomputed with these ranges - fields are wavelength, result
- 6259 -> 33.5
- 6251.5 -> 36.9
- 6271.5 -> 38.3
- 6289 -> 38.3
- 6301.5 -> 36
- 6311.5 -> 36.2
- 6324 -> 33.9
